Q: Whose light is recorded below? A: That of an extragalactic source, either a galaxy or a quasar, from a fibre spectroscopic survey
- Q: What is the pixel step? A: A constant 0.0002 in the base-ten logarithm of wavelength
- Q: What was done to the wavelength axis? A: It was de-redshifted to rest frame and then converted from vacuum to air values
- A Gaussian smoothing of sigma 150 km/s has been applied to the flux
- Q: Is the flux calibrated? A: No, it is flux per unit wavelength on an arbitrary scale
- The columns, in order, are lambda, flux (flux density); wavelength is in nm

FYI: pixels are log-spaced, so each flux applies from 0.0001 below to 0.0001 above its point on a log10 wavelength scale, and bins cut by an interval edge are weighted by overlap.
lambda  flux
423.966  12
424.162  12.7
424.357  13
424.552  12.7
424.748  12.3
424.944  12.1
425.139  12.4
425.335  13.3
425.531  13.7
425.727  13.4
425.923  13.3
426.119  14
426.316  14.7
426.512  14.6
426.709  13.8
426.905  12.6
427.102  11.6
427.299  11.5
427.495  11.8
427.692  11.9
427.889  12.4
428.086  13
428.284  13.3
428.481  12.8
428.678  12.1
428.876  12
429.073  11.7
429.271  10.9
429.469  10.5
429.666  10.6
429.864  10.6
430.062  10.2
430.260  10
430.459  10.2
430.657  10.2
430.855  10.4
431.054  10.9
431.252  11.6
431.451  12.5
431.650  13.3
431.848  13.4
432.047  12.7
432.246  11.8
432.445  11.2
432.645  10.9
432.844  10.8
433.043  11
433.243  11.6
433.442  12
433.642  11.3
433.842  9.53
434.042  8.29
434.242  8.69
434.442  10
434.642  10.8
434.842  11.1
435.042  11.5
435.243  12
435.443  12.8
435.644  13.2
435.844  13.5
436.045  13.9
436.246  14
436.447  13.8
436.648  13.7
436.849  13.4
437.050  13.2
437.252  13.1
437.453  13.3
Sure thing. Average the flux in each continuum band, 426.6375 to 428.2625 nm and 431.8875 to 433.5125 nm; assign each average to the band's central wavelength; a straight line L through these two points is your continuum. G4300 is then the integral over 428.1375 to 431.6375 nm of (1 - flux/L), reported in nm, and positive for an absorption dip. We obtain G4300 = 0.205 nm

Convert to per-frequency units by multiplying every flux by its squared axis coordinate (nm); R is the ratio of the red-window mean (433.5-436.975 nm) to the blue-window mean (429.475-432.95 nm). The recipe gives 1.08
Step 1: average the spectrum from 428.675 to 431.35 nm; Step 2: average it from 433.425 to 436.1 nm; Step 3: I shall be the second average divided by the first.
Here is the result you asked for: 1.04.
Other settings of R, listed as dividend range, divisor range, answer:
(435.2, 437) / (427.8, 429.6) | 1.15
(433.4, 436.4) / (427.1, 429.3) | 0.98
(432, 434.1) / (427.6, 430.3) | 0.97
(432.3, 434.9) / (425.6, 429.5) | 0.86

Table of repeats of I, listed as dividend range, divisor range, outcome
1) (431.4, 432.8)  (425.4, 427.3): 0.91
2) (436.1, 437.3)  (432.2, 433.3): 1.21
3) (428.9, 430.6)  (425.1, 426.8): 0.78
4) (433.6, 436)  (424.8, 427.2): 0.84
